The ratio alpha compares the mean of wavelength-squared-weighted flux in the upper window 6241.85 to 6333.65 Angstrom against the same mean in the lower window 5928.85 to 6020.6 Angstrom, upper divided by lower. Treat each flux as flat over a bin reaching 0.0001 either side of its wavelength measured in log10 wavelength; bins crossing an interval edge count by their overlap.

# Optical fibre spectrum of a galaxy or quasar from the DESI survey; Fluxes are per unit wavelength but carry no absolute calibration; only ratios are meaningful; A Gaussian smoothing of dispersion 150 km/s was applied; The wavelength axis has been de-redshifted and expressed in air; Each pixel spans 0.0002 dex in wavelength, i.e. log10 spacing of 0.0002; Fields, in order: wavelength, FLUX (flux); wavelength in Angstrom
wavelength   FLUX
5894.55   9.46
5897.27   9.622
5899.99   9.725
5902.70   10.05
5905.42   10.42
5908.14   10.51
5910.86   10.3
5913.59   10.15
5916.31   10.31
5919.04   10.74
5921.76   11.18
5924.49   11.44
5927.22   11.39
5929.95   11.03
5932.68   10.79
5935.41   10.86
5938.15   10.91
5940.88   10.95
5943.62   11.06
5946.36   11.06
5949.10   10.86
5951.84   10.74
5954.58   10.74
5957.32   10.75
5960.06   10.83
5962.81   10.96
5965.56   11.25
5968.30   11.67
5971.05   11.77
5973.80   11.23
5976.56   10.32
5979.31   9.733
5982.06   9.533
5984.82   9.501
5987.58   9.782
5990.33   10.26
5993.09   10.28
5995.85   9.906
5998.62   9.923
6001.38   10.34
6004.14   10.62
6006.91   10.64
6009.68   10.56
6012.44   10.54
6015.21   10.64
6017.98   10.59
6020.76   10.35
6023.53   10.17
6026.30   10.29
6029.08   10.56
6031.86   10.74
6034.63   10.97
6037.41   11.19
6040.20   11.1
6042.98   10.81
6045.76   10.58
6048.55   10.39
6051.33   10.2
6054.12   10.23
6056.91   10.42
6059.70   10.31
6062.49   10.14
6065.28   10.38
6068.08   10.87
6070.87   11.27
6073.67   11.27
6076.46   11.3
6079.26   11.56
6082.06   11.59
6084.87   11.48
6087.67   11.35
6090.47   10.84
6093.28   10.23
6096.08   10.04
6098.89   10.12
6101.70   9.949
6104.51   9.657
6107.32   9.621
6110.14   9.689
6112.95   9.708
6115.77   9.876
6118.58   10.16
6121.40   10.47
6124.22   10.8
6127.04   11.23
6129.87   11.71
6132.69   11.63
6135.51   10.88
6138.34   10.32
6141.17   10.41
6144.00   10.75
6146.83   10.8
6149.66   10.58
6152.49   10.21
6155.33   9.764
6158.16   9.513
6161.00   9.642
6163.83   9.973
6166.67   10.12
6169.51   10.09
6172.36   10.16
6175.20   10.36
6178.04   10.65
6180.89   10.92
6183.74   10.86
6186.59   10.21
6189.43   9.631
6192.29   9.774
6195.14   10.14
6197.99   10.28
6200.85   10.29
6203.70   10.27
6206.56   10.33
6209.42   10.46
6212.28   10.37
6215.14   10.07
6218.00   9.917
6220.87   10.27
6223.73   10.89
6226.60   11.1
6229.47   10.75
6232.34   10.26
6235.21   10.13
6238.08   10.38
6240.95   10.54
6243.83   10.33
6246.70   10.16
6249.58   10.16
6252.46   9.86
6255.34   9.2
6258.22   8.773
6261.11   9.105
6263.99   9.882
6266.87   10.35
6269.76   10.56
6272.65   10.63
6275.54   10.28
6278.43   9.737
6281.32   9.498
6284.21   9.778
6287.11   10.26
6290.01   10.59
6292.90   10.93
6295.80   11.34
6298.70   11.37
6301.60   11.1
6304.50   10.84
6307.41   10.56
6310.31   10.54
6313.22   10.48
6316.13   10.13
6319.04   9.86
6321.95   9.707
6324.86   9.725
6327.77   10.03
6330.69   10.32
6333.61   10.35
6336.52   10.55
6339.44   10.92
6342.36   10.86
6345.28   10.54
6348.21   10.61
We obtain 1.06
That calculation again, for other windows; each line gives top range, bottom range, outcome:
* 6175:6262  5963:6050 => 1.04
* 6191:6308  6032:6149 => 1.02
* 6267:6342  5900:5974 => 1.08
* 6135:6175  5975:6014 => 1.06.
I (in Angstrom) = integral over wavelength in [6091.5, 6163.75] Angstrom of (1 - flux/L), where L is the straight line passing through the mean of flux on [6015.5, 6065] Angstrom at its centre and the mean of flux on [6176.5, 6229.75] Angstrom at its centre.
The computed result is 0.9 Angstrom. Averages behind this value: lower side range 10.5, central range 10.3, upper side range 10.4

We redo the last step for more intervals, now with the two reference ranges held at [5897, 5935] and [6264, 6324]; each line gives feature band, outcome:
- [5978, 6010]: 1.4 Angstrom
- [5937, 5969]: -1.2 Angstrom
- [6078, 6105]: -0.5 Angstrom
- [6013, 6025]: 0.1 Angstrom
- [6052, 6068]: 0.3 Angstrom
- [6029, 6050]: -0.6 Angstrom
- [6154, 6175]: 1.1 Angstrom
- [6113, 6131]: -0.2 Angstrom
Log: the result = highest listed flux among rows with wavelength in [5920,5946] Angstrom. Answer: 11.44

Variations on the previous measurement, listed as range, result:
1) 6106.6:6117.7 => 9.876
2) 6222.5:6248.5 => 11.1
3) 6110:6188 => 11.71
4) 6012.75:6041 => 11.19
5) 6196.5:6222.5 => 10.46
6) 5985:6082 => 11.56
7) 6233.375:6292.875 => 10.63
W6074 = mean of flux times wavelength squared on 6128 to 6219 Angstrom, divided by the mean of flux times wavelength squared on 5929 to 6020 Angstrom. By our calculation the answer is 1.0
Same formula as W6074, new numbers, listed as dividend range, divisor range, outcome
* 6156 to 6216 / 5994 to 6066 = 1.02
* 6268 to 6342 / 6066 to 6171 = 1.05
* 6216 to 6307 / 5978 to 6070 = 1.07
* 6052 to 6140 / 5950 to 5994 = 1.04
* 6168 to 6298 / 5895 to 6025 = 1.06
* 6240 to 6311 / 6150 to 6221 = 1.04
